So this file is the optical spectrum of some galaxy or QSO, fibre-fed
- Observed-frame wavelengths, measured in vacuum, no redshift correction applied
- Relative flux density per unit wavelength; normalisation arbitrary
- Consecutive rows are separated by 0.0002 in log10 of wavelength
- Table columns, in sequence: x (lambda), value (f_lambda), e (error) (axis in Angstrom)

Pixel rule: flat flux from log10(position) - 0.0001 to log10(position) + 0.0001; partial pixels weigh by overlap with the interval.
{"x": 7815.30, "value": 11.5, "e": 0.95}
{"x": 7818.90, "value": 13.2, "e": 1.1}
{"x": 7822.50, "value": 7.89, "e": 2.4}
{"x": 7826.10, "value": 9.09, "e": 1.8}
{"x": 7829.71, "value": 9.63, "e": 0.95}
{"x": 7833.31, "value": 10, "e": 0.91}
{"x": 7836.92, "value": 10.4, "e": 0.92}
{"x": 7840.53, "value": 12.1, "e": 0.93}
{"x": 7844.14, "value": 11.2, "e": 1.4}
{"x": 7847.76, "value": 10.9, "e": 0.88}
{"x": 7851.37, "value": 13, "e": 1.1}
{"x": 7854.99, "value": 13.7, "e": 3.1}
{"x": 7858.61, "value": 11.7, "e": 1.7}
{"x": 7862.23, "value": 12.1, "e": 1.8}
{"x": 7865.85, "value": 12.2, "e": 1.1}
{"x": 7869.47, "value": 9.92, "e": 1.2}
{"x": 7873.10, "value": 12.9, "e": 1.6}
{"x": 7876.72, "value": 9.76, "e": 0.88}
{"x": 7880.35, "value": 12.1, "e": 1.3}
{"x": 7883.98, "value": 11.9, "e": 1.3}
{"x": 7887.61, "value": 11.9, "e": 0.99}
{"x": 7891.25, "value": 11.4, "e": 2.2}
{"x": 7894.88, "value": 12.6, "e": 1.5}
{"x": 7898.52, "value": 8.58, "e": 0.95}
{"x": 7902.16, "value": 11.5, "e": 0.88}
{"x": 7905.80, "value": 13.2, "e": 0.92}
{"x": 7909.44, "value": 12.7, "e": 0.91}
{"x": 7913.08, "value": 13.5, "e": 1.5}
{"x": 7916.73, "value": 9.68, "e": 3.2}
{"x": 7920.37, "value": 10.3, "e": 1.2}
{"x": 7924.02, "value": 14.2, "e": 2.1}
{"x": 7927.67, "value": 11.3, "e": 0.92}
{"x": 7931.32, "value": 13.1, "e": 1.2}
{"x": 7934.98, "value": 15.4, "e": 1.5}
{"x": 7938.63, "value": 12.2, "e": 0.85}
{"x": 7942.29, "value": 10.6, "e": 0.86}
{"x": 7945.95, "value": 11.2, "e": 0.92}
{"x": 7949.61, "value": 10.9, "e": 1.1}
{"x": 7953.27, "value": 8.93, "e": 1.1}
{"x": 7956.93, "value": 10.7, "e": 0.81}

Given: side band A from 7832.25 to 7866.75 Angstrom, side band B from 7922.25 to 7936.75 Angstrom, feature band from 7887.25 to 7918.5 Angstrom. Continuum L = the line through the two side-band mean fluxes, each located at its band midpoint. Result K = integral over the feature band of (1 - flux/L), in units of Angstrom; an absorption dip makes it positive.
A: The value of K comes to 3.00 Angstrom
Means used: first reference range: 11.8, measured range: 11.7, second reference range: 13.5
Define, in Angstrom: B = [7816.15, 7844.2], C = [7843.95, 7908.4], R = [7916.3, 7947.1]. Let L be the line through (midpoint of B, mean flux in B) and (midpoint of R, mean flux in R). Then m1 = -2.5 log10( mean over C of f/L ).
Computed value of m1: -0.05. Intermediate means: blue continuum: 10.4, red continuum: 12.1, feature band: 11.7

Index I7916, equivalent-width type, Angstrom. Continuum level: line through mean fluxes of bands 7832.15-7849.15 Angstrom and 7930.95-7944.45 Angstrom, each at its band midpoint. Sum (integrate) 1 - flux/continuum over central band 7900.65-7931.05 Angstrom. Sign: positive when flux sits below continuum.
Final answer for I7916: 0.58 Angstrom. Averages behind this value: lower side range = 11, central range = 12.1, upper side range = 12.7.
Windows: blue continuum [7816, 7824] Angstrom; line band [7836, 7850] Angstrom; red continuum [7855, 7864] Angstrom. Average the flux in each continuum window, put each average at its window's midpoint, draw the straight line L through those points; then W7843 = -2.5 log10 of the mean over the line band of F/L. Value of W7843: 0.04 mag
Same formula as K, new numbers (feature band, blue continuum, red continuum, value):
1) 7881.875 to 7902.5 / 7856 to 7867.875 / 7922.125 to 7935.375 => 2.1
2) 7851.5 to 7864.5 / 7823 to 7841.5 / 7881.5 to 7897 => -2.1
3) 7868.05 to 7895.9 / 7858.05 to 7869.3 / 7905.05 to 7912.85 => 1.6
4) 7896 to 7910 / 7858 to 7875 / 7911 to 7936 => 0.8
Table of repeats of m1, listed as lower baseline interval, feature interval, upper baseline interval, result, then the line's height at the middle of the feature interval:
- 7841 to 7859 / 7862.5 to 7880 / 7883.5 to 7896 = 0.062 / 12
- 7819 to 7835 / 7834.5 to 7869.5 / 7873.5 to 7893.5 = -0.131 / 10.5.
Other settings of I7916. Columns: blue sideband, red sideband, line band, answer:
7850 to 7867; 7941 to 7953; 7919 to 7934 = -1.9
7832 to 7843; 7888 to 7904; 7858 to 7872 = -0.7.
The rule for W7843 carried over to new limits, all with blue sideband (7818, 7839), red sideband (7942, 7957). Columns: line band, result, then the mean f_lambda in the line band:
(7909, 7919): -0.15 mag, 11.8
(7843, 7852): -0.16 mag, 11.6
